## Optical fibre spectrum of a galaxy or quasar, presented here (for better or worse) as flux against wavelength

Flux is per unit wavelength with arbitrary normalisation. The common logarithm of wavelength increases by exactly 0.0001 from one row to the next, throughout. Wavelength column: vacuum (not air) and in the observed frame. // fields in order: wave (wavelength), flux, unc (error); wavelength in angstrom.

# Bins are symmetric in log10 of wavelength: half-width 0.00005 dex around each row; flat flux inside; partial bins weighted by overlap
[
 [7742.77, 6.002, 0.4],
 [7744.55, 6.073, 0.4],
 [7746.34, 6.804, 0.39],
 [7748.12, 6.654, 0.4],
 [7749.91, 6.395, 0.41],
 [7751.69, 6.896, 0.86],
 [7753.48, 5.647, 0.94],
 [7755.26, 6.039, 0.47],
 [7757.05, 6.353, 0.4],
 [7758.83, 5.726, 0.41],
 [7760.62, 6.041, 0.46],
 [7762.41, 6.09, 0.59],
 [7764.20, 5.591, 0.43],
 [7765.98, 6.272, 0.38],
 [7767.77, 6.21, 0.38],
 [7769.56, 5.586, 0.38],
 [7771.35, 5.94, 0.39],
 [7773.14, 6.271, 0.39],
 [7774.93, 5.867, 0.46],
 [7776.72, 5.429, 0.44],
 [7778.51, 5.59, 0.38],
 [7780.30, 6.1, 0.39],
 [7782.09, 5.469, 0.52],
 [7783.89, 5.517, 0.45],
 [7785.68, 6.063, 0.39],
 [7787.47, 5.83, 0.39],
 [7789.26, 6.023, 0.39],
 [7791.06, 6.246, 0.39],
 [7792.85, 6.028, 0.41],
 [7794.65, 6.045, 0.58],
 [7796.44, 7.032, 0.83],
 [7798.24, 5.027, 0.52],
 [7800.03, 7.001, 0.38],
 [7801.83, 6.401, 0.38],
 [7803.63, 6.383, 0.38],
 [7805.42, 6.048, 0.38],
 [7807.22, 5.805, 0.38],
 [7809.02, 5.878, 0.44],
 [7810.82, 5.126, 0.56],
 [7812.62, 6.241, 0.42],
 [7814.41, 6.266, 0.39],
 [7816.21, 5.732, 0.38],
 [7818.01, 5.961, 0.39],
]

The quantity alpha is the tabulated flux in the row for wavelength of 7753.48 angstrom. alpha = 5.647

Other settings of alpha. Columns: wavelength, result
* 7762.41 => 6.09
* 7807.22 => 5.805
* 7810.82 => 5.126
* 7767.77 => 6.21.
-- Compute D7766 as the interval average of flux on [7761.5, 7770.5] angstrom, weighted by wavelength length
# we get 5.95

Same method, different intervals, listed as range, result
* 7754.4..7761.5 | 6.04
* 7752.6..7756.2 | 5.85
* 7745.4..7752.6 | 6.67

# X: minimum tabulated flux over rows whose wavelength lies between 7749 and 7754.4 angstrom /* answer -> 5.647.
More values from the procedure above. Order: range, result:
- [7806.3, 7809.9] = 5.805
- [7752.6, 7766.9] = 5.591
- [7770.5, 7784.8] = 5.429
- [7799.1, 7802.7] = 6.401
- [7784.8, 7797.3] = 5.83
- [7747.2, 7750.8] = 6.395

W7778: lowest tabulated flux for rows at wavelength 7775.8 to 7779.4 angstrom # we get 5.429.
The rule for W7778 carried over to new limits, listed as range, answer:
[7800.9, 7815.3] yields 5.126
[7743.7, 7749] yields 6.073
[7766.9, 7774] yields 5.586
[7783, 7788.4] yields 5.517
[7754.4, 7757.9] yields 6.039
